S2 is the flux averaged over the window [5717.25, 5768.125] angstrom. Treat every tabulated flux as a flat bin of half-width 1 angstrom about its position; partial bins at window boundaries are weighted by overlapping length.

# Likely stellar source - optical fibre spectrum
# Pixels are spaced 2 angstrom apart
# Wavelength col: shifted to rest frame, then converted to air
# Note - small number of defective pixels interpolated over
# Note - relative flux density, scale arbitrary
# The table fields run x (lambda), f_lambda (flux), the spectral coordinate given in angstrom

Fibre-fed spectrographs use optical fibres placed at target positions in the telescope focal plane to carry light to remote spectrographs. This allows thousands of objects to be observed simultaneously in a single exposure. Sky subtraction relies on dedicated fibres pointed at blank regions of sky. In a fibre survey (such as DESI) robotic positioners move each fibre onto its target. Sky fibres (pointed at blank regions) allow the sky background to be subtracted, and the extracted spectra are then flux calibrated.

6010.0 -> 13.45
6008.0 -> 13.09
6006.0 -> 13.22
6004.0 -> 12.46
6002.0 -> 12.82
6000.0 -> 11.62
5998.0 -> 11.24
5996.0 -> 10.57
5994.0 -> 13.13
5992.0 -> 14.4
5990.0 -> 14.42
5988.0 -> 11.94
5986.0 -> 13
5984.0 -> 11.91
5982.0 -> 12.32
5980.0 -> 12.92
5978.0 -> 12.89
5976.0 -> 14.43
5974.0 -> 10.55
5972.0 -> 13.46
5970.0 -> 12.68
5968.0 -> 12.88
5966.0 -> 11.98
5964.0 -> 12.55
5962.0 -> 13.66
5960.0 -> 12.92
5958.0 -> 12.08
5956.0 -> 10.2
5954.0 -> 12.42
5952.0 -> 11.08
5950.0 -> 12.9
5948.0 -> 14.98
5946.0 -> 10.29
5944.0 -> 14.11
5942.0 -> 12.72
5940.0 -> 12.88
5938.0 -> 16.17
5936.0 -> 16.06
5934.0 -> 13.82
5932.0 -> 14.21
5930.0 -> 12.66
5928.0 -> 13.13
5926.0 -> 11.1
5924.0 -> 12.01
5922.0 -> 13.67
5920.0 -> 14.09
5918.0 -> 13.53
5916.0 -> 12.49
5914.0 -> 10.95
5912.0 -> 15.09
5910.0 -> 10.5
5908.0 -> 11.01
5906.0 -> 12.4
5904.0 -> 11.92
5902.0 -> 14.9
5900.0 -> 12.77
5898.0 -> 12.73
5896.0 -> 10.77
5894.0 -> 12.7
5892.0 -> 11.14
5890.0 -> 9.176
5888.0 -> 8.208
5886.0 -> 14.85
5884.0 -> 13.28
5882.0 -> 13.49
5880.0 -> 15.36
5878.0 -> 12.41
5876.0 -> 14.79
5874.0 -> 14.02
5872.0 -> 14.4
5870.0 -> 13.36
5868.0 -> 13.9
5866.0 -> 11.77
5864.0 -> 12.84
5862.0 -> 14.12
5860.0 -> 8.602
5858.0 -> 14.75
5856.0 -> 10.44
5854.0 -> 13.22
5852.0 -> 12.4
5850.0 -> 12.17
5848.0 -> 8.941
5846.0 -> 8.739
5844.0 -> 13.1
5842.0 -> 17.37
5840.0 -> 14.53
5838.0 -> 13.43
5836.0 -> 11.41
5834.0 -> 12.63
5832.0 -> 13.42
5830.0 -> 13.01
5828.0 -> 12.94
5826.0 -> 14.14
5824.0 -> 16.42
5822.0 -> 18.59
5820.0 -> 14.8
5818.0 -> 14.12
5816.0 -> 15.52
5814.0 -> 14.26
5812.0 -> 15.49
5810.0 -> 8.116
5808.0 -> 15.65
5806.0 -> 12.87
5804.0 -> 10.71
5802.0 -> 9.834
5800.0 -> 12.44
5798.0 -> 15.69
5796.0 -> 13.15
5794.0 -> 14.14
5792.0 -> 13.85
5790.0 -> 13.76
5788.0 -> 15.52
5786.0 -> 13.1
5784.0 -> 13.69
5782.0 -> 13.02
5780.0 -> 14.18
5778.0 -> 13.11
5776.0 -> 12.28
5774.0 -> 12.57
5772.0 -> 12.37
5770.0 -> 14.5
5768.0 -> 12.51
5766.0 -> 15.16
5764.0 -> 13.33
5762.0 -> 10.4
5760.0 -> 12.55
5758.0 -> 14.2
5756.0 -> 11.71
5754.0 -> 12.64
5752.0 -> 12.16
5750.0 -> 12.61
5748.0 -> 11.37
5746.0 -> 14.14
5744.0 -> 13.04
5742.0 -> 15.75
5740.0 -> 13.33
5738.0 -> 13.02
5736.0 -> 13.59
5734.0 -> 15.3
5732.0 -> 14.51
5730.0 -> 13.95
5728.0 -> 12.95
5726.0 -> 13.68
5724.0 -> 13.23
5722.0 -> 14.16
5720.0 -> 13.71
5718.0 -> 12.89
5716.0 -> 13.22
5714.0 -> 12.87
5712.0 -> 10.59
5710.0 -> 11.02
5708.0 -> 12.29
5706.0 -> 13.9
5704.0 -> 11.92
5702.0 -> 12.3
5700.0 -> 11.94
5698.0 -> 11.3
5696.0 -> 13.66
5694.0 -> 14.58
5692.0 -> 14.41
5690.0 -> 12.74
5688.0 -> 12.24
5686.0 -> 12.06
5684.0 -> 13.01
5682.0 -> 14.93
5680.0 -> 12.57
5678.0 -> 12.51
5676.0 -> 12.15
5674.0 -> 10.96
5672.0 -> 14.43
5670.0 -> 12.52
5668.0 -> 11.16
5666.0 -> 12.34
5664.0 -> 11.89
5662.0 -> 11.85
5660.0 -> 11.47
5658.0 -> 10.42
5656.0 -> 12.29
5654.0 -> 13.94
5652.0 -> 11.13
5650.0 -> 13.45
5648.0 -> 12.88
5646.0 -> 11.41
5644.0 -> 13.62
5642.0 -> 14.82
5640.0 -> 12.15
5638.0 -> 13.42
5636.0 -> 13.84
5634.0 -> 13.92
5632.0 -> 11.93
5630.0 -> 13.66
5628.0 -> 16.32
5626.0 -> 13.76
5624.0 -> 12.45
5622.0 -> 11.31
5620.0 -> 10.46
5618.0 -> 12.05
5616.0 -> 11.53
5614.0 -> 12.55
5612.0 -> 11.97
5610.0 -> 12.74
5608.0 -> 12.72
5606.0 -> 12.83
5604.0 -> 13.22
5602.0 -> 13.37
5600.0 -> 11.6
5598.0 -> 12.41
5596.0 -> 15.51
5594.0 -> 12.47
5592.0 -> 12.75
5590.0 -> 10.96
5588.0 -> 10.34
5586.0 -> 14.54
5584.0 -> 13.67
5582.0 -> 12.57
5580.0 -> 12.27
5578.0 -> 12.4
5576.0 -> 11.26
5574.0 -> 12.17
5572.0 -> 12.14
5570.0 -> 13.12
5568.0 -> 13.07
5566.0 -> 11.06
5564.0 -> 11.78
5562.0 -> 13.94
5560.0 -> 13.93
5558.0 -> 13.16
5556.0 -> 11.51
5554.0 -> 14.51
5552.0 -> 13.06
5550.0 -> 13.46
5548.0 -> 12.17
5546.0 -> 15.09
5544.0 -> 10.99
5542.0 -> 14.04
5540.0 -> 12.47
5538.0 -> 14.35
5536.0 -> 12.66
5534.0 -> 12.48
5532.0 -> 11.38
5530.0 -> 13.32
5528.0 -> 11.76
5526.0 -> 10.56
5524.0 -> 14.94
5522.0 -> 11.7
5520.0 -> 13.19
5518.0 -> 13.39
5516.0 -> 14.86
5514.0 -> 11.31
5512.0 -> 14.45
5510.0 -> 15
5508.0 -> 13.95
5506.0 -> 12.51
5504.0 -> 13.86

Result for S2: 13.3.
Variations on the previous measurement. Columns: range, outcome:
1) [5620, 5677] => 12.7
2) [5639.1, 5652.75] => 12.8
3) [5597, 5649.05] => 12.8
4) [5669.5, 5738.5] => 13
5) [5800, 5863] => 13.1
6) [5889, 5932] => 12.4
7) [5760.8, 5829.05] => 13.6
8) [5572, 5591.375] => 12.2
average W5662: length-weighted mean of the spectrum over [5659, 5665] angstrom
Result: 11.7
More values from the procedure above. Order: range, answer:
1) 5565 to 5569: 12.1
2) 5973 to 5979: 12.6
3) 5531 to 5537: 12.2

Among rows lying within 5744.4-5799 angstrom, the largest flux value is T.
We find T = 15.69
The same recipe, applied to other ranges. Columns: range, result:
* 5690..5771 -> 15.75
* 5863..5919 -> 15.36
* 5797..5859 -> 18.59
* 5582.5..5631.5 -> 16.32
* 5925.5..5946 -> 16.17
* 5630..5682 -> 14.93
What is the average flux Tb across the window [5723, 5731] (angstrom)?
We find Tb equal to 13.5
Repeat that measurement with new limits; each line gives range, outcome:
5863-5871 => 13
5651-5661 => 11.8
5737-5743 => 14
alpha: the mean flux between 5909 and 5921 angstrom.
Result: 12.8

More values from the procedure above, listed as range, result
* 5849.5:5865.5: 12.3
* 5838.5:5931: 12.6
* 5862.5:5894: 12.9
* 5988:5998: 12.8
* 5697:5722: 12.4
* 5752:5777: 12.8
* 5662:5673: 12.4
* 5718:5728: 13.5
